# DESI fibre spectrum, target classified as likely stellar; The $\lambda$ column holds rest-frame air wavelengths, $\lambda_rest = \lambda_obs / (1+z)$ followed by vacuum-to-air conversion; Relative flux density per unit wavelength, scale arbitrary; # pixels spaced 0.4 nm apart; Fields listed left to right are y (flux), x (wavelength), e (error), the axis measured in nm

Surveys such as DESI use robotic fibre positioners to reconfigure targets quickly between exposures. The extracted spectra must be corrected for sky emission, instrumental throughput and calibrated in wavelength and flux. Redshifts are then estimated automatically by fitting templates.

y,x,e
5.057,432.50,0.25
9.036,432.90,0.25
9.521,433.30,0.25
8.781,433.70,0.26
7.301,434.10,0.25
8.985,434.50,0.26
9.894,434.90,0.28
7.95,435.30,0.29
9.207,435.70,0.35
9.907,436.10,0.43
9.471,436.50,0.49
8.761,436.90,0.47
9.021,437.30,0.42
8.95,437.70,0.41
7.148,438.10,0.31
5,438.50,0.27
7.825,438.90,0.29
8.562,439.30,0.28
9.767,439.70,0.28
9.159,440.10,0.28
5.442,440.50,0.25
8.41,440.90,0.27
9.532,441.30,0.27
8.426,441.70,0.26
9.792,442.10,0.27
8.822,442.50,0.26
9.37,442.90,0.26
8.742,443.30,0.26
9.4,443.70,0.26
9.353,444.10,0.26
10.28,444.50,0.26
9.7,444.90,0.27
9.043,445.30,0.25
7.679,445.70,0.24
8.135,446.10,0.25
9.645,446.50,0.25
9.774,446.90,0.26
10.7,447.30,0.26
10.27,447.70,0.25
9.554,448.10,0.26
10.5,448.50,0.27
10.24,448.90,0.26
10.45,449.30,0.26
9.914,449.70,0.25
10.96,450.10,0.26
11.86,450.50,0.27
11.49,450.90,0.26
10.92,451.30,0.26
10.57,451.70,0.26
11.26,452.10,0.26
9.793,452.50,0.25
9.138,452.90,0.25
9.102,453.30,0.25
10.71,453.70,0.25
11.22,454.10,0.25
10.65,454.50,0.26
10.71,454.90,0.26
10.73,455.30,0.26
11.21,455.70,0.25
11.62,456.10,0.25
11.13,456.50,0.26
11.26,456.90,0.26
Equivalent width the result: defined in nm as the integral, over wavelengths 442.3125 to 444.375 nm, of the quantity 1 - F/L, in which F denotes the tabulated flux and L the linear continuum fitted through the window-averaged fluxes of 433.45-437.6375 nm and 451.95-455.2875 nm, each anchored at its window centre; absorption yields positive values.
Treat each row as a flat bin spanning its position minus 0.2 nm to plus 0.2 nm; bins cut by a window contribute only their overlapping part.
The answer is 0.08 nm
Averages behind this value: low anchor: 8.94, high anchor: 10.3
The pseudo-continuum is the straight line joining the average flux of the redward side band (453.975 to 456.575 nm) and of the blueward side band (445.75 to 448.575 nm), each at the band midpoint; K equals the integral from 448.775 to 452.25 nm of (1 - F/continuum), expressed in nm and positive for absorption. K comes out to -0.216 nm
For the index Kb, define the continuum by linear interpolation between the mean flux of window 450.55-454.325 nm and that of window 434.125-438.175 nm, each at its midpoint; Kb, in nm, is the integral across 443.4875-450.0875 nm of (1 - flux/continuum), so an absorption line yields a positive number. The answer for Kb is 0.18 nm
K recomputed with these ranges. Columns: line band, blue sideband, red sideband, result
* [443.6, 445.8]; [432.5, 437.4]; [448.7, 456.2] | 0.119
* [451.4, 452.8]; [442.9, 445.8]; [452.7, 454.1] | -0.098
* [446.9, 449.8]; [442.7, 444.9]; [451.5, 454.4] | -0.104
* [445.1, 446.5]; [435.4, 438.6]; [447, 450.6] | 0.207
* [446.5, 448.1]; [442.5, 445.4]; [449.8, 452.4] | 0.014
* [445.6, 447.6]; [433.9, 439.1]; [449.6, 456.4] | 0.105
